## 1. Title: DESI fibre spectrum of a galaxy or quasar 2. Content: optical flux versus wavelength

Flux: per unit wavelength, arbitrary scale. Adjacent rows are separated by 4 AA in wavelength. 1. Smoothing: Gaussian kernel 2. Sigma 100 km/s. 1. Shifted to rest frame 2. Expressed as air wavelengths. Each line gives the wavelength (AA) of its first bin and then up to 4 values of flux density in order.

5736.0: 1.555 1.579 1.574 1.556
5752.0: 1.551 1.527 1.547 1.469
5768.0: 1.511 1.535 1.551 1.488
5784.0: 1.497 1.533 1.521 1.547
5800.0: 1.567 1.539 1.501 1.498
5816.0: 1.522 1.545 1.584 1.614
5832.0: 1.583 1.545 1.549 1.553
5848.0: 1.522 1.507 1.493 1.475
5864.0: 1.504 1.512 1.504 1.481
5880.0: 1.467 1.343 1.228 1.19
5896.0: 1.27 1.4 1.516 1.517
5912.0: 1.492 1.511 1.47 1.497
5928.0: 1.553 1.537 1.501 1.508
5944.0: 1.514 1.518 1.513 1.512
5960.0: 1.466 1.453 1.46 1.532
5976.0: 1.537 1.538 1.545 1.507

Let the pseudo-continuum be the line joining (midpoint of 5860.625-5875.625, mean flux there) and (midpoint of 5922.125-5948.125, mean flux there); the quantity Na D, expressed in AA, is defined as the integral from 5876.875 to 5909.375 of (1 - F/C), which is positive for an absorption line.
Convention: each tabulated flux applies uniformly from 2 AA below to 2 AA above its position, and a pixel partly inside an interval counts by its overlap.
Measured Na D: 3.0 AA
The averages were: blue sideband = 1.5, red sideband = 1.52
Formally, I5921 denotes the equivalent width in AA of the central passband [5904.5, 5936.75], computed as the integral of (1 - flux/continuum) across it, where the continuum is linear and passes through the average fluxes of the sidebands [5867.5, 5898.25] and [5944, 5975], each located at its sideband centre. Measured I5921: -1.8 AA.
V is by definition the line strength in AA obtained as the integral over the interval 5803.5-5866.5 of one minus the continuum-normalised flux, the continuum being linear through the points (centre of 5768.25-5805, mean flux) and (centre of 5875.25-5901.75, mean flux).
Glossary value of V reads -4.3 AA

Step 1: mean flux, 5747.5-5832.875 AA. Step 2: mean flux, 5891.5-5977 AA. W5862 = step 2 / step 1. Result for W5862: 0.96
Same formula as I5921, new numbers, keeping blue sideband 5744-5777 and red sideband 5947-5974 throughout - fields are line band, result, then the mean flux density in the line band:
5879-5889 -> 1.1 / 1.35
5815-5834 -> -0.7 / 1.57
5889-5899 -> 1.7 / 1.25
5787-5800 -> -0.1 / 1.54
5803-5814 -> 0.1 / 1.51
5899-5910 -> 0.1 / 1.48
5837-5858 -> -0.1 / 1.53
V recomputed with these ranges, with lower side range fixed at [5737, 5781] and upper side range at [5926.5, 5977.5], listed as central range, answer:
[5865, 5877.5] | 0.2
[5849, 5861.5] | 0.2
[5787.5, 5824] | -0.1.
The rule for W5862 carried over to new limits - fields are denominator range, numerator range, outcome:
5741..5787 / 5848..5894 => 0.94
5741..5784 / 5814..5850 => 1.02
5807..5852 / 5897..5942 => 0.97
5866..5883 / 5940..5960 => 1.02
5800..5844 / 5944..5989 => 0.97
